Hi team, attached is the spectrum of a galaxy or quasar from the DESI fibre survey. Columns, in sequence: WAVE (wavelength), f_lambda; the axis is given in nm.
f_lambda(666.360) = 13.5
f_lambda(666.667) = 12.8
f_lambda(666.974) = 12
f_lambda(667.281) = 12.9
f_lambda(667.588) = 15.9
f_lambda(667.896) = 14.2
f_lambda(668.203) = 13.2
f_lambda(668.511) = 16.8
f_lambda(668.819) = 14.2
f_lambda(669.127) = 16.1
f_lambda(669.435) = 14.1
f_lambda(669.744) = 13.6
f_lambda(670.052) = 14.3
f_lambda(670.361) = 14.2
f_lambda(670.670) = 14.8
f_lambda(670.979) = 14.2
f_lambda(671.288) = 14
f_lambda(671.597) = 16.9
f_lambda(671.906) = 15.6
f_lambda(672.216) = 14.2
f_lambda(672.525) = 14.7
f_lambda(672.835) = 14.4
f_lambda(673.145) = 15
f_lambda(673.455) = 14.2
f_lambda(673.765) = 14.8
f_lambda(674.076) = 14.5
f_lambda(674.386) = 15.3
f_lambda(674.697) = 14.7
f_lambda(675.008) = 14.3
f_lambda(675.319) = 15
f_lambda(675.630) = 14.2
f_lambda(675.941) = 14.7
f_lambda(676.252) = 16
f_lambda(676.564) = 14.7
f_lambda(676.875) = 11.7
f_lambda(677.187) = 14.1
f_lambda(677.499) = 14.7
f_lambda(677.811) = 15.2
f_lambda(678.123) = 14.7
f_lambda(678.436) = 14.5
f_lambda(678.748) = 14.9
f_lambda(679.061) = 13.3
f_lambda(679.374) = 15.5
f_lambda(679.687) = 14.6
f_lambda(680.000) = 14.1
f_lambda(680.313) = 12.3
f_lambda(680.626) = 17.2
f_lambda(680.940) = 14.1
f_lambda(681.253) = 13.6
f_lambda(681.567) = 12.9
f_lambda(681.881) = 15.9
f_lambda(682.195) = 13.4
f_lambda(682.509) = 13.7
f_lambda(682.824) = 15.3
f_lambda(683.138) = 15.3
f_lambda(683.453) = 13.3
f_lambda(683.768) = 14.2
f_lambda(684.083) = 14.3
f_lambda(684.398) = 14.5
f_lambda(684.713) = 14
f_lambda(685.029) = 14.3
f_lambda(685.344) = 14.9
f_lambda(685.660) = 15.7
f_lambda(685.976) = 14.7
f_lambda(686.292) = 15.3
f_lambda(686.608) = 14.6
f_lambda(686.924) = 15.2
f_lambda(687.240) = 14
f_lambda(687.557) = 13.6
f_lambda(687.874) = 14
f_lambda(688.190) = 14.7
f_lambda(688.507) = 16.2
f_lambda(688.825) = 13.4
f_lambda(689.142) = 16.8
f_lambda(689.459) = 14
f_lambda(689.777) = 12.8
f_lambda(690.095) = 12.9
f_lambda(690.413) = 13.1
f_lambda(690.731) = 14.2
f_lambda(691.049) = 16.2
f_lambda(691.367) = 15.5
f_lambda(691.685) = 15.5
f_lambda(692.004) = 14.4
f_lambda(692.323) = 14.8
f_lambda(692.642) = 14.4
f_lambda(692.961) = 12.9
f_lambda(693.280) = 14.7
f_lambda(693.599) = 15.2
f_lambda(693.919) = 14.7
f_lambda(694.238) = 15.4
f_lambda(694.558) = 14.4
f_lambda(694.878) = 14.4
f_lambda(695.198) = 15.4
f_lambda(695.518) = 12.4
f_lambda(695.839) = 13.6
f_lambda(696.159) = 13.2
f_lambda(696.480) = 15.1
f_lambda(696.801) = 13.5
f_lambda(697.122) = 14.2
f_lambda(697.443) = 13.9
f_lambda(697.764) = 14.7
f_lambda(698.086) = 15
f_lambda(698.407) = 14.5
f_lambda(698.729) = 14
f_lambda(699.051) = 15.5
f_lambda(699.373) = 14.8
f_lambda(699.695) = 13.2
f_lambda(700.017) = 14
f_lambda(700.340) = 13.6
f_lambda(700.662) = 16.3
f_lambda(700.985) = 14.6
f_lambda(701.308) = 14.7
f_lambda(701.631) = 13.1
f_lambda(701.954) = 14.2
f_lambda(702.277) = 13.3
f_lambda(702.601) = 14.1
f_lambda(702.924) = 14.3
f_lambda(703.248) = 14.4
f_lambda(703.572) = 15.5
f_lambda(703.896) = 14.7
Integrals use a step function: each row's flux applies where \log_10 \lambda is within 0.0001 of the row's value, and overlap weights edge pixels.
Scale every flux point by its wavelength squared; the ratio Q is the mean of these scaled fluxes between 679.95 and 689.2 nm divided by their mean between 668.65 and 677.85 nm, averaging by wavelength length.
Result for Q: 1.03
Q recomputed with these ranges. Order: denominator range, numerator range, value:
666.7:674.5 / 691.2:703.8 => 1.07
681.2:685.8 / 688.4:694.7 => 1.04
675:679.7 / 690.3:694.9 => 1.06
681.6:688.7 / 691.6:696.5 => 1.01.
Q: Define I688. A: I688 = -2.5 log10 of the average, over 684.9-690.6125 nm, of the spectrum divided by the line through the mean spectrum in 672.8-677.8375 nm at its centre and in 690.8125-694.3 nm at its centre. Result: 0.02 mag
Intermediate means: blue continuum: 14.5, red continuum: 14.9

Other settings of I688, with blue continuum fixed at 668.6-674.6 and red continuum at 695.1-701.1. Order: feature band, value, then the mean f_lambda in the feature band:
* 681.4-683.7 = 0.021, 14.2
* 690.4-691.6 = -0.046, 15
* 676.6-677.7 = 0.070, 13.7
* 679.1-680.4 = 0.033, 14.1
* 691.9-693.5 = 0.007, 14.3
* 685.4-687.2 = -0.040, 15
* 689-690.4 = 0.033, 14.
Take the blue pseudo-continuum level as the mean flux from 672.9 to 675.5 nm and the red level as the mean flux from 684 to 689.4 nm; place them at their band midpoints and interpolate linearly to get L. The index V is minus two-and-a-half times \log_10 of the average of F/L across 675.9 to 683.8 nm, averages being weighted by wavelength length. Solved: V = 0.02 mag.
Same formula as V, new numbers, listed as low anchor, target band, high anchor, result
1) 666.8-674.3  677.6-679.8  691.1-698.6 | -0.01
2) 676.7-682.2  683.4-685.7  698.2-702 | -0.01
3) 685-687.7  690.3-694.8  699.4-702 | -0.01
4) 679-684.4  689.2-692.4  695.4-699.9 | -0.01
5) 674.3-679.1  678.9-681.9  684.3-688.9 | 0.02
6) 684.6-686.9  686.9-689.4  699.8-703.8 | 0.00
